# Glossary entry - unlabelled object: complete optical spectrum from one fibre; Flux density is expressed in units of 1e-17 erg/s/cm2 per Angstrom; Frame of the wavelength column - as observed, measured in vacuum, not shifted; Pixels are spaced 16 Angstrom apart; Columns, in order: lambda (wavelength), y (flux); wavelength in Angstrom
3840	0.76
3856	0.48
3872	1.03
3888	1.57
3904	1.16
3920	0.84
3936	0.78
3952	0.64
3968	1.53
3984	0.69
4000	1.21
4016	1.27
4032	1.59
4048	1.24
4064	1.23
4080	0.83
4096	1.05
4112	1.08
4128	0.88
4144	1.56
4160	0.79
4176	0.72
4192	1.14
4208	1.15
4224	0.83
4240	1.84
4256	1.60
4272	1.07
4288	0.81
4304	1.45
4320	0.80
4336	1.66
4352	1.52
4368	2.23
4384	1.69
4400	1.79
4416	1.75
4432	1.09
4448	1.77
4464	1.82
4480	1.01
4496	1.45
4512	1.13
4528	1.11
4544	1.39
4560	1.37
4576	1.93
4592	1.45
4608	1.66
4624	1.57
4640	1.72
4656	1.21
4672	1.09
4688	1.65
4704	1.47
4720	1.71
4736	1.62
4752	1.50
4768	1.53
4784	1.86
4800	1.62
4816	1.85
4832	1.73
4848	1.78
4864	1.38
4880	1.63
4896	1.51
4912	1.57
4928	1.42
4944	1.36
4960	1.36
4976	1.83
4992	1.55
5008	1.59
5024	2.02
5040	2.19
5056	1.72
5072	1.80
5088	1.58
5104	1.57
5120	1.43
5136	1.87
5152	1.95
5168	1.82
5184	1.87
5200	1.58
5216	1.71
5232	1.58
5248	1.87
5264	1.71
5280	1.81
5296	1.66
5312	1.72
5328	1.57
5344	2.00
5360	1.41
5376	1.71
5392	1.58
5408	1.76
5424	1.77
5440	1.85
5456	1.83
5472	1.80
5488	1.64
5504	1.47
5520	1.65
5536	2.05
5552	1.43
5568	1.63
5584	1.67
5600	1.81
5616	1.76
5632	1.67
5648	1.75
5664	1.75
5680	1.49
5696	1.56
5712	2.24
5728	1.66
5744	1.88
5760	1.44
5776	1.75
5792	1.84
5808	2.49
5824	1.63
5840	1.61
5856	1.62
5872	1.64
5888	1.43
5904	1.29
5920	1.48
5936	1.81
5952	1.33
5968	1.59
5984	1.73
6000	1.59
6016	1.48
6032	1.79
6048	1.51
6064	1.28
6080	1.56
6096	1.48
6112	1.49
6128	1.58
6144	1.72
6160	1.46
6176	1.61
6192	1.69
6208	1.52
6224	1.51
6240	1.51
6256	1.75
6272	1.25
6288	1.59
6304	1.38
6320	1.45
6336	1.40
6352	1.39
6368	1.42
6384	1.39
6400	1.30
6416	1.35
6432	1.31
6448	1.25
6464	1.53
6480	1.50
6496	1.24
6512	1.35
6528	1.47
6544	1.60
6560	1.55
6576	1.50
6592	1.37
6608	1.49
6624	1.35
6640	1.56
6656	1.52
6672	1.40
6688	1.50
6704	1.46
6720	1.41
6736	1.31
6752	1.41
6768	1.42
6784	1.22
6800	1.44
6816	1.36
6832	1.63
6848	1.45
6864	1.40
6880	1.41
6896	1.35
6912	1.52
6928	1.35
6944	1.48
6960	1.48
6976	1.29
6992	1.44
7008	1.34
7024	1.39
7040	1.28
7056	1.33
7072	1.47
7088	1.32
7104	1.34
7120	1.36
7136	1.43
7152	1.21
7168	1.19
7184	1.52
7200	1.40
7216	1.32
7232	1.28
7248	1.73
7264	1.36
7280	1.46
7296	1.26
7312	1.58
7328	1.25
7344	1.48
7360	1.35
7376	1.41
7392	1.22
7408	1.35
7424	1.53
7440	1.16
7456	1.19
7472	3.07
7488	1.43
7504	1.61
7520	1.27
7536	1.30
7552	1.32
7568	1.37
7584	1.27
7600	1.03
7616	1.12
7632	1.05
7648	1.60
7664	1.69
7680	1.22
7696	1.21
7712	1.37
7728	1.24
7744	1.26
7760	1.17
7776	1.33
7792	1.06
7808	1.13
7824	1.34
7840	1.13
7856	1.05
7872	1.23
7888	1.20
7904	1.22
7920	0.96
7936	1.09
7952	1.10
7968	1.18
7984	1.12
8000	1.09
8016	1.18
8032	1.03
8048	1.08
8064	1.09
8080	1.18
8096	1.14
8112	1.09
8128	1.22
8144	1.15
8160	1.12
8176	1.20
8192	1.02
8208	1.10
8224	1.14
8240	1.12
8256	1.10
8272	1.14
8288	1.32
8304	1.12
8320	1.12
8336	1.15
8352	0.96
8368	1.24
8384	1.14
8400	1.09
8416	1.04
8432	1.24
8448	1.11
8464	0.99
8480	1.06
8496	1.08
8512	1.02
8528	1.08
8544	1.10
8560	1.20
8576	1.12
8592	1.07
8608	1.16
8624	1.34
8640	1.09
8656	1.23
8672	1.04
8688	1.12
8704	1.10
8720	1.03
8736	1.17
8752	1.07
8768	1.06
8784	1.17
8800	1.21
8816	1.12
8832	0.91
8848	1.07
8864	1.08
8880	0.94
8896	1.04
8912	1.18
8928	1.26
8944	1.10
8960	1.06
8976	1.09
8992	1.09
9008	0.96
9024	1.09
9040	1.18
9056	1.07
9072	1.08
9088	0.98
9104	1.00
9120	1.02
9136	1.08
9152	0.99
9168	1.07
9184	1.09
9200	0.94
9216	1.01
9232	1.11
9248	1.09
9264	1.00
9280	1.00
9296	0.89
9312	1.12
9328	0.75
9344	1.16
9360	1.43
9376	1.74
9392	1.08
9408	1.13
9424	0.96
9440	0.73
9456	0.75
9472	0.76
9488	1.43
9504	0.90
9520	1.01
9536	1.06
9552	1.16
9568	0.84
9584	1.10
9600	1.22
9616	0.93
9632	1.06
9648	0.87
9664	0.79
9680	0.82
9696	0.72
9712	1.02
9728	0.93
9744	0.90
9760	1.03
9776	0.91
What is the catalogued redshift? 0.14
